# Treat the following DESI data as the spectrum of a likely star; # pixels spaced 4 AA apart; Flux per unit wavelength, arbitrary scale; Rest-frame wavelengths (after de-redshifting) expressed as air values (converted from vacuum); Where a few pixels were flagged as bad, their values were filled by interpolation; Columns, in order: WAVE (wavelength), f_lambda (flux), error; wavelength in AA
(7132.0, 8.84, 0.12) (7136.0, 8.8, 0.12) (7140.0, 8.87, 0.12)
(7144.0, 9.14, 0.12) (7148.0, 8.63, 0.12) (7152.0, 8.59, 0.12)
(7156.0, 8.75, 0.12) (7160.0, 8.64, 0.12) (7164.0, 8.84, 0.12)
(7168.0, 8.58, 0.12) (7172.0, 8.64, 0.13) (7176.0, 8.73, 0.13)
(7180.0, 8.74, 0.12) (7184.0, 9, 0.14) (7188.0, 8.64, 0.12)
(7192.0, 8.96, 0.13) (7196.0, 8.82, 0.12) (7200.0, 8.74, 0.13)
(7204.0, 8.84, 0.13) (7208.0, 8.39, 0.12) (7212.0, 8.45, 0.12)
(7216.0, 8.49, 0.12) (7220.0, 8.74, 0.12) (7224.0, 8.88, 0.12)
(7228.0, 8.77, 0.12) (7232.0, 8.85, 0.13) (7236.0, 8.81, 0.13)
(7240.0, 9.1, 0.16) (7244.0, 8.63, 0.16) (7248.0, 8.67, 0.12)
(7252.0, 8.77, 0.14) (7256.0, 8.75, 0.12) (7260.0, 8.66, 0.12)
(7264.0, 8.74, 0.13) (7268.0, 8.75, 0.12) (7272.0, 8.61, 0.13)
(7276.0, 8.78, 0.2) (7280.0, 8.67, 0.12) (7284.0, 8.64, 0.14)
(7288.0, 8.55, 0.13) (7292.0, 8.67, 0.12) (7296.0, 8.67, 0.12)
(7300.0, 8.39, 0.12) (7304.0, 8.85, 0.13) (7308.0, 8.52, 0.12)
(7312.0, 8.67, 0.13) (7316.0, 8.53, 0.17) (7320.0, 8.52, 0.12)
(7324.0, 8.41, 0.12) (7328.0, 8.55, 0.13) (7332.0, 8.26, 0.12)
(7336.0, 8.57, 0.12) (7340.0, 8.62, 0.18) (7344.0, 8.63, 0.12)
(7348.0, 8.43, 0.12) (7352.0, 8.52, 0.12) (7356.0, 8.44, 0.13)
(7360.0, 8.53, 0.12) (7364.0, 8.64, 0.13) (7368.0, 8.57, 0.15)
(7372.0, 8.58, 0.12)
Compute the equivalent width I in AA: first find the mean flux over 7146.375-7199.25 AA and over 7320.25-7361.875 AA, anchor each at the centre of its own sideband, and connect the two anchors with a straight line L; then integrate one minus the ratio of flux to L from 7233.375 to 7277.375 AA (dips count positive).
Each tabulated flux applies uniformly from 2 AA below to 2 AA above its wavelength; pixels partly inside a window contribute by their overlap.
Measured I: -0.68 AA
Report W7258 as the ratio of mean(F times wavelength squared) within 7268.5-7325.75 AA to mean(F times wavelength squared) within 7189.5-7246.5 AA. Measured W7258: 1.01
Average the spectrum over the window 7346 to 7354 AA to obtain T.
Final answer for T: 8.47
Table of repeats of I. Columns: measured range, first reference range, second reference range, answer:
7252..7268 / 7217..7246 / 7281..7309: 0.0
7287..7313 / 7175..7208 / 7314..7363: -0.1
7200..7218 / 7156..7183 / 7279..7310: 0.2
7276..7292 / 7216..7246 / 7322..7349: 0.0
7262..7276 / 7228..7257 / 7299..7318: 0.0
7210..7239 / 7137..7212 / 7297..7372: -0.2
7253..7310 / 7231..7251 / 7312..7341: 0.0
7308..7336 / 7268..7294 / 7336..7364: 0.3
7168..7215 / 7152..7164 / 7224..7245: 0.3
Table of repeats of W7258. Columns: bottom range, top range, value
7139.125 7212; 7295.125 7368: 1.02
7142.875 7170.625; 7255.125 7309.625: 1.03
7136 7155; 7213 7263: 1.02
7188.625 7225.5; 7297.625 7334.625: 1.01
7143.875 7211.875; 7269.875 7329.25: 1.02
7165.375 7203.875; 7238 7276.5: 1.02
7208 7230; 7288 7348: 1.02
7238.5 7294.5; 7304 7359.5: 1.00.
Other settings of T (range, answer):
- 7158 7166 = 8.74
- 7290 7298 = 8.67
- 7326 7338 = 8.46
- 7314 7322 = 8.52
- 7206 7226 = 8.59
